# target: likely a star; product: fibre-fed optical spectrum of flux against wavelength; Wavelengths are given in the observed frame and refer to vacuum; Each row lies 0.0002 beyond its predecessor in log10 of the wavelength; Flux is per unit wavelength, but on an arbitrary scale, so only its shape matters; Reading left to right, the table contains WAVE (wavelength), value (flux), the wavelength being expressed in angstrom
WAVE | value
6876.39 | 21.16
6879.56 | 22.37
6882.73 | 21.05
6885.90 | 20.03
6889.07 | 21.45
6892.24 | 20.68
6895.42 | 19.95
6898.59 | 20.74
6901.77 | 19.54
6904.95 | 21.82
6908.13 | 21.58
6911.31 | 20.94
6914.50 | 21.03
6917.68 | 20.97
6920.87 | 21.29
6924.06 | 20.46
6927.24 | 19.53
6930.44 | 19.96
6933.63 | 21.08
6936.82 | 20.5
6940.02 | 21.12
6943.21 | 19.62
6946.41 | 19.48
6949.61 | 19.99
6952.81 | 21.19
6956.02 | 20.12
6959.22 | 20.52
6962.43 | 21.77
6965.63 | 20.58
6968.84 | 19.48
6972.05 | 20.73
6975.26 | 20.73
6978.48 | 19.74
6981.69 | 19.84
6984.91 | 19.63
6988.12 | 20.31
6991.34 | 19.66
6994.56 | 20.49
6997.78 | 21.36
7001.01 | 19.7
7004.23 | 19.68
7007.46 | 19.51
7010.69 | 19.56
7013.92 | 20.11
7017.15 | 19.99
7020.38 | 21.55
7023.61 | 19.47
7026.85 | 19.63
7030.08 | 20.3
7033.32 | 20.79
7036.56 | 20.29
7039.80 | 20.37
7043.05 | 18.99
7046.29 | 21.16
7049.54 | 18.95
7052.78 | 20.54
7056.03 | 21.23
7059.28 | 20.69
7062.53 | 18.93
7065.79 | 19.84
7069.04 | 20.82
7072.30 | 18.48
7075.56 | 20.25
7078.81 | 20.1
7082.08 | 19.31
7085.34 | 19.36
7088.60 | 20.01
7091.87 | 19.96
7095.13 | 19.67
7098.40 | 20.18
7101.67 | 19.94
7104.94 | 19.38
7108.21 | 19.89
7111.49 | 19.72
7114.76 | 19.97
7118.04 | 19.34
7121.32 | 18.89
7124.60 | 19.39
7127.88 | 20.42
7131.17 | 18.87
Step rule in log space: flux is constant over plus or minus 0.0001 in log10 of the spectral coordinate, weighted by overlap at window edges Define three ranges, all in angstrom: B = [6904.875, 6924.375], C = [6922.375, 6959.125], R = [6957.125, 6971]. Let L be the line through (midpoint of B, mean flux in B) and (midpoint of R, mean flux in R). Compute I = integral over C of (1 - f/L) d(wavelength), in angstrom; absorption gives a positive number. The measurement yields 0.98 angstrom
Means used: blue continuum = 21.1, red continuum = 20.6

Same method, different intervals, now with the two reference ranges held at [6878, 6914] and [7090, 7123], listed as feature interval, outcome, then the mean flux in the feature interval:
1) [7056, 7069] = -0.1 angstrom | 20.1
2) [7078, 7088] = 0.1 angstrom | 19.6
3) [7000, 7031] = 0.4 angstrom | 20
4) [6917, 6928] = 0.1 angstrom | 20.6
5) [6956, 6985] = 0.2 angstrom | 20.4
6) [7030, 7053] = -0.1 angstrom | 20.1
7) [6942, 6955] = 0.3 angstrom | 20.1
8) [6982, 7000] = 0.1 angstrom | 20.2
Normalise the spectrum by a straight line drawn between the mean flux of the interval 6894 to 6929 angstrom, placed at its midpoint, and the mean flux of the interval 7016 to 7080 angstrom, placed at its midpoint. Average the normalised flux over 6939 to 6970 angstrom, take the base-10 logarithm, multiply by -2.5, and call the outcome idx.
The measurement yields 0.01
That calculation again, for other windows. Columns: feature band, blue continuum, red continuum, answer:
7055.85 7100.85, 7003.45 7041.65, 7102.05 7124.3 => -0.01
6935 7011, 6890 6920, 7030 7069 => 0.02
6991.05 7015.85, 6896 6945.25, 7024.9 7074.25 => 0.01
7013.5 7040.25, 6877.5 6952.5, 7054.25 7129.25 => -0.01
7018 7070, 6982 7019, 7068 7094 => -0.02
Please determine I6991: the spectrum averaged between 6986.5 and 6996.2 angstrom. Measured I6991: 20.2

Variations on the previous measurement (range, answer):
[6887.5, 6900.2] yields 20.7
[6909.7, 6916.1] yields 21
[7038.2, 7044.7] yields 19.7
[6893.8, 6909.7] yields 20.7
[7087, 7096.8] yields 19.9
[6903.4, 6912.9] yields 21.5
